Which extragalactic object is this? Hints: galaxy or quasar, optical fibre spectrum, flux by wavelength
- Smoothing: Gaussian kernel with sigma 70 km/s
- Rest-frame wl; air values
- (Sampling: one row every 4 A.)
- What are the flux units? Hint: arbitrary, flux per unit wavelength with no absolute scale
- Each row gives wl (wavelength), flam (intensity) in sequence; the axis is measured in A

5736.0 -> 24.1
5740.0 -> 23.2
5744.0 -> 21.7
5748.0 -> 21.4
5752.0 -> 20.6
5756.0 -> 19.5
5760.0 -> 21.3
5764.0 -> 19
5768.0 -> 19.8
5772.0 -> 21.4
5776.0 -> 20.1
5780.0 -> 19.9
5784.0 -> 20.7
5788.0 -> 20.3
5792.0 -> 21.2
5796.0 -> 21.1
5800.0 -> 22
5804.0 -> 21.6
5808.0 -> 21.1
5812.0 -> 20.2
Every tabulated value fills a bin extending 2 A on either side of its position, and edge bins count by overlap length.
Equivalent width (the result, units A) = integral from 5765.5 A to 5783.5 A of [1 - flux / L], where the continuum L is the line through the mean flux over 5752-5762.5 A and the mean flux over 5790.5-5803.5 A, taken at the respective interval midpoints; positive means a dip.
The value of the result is 0.5 A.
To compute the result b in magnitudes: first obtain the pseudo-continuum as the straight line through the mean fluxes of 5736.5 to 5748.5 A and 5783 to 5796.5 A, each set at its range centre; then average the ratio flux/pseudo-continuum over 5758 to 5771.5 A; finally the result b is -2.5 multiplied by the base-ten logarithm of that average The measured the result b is 0.08 mag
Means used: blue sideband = 22.4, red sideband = 20.8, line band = 20.2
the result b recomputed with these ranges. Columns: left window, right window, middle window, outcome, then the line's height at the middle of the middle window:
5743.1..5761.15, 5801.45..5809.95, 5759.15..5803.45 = 0.026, 21.1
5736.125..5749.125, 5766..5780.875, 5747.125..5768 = 0.061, 21.4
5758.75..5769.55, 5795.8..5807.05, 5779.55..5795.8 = 0.018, 21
